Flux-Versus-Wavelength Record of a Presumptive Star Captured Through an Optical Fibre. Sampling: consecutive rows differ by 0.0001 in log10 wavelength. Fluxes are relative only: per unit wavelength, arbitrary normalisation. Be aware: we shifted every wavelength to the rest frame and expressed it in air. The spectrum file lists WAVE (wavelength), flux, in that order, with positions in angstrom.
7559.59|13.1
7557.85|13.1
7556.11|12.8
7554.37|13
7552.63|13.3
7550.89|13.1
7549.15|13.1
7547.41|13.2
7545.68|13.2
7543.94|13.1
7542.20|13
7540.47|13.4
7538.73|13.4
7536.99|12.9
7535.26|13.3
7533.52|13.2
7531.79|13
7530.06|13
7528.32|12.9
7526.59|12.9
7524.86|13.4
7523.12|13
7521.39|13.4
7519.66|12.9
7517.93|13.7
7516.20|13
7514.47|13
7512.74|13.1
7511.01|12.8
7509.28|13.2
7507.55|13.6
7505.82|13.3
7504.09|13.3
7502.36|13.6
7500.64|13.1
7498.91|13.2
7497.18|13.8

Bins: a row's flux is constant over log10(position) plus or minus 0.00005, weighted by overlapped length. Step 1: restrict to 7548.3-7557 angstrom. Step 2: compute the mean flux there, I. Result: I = 13.1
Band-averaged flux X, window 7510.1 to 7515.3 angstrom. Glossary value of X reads 13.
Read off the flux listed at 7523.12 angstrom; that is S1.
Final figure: 13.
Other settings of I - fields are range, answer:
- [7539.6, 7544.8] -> 13.2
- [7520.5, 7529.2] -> 13.1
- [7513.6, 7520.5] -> 13.2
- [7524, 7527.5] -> 13.2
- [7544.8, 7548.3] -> 13.2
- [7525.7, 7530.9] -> 12.9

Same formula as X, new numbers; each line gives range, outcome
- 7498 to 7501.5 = 13.1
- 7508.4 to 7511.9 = 13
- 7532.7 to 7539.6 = 13.2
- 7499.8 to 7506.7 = 13.3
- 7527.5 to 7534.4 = 13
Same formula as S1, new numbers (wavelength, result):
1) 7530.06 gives 13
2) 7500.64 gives 13.1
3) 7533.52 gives 13.2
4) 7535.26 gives 13.3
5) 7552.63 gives 13.3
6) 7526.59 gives 12.9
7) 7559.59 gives 13.1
